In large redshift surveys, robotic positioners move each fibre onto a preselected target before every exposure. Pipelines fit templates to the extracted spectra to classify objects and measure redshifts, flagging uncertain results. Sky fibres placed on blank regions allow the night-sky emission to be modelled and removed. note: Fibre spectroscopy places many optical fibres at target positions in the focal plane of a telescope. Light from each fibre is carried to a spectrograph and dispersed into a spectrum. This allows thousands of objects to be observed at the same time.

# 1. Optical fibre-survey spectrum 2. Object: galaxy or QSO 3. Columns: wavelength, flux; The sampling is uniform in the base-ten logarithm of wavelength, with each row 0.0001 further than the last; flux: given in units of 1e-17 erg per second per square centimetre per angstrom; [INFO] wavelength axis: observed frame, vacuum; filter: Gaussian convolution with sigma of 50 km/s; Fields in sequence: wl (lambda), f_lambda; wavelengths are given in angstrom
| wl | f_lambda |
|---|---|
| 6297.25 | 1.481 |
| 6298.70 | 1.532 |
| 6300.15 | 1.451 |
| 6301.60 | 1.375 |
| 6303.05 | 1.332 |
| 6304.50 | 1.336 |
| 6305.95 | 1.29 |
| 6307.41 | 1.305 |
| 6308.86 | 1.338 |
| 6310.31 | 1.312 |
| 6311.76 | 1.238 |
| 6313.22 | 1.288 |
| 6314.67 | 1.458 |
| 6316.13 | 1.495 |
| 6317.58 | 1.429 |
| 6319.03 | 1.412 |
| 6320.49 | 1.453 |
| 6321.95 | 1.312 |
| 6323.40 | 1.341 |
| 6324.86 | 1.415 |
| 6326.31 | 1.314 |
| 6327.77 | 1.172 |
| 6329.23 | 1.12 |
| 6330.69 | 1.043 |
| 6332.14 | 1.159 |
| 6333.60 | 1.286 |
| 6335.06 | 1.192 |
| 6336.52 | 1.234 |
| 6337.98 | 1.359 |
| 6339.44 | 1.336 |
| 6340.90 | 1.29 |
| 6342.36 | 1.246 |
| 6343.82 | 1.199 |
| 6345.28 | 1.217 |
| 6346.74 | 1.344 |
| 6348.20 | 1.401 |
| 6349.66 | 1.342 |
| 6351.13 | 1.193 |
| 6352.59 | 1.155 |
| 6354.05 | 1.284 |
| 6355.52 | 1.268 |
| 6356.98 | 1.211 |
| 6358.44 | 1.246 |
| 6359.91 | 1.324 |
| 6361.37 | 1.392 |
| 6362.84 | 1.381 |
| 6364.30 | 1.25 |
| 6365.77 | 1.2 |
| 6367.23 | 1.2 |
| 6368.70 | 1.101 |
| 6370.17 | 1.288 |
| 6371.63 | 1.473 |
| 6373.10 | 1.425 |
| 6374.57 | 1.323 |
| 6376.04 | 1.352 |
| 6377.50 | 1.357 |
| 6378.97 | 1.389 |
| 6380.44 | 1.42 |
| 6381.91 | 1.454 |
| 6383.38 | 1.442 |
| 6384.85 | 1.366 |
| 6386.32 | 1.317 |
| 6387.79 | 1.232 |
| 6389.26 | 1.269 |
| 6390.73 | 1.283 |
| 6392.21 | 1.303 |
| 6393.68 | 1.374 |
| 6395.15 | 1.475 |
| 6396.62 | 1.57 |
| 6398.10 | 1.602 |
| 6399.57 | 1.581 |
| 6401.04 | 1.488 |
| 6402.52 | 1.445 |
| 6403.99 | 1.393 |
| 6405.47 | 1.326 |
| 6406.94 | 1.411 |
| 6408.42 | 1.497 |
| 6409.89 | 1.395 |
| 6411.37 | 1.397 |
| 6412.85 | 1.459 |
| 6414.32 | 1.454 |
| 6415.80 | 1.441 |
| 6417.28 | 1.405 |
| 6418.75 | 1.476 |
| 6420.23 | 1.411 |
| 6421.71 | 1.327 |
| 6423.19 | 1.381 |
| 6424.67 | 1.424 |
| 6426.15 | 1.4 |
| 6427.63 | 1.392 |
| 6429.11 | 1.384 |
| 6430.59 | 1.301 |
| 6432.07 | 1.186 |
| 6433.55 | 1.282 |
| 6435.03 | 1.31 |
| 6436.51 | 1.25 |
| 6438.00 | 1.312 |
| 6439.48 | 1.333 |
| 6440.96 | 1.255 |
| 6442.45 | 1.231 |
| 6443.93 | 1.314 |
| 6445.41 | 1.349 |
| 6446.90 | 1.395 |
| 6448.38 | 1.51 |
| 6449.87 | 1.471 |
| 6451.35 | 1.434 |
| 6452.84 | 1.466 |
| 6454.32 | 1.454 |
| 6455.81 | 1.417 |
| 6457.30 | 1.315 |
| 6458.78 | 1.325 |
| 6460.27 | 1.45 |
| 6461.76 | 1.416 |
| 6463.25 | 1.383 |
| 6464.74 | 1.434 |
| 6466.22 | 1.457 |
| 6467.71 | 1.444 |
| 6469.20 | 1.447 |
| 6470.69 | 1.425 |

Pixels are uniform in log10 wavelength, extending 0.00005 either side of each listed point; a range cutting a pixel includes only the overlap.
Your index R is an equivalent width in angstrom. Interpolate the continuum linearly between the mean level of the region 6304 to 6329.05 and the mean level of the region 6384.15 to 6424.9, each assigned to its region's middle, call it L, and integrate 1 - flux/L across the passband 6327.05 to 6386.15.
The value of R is 3.8 angstrom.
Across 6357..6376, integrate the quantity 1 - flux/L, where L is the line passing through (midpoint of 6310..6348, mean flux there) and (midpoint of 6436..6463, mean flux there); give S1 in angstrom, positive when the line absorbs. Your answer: 0.31 angstrom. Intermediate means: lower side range 1.3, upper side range 1.37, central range 1.3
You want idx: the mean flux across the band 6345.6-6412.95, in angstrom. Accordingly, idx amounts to 1.35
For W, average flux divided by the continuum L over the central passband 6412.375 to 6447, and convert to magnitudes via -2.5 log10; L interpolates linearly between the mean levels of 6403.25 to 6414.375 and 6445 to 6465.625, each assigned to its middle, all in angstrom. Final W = 0.05 mag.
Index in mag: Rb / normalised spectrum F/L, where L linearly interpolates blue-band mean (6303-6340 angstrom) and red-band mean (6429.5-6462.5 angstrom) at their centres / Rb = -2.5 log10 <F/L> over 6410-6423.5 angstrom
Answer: -0.06 mag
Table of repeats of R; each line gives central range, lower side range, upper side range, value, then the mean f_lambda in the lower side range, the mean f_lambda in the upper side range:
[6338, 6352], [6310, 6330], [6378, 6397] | 0.7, 1.34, 1.37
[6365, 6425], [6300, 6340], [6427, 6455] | -2.4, 1.31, 1.35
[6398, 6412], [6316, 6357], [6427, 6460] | -1.3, 1.28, 1.35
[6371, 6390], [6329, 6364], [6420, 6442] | -1.2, 1.26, 1.33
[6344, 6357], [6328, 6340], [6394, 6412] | 0.0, 1.21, 1.46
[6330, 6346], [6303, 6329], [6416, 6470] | 1.4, 1.34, 1.38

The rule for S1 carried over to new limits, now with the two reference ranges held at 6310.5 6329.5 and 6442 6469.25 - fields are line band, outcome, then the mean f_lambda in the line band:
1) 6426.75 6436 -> 0.58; 1.31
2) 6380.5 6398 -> -0.05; 1.38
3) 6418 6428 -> -0.07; 1.4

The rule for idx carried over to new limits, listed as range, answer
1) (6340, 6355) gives 1.27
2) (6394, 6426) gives 1.44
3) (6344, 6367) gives 1.28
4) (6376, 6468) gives 1.39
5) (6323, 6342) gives 1.25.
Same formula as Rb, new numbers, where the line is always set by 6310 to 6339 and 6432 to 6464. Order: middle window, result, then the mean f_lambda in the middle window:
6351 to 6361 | 0.06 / 1.25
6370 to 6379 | -0.04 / 1.38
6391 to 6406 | -0.09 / 1.45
